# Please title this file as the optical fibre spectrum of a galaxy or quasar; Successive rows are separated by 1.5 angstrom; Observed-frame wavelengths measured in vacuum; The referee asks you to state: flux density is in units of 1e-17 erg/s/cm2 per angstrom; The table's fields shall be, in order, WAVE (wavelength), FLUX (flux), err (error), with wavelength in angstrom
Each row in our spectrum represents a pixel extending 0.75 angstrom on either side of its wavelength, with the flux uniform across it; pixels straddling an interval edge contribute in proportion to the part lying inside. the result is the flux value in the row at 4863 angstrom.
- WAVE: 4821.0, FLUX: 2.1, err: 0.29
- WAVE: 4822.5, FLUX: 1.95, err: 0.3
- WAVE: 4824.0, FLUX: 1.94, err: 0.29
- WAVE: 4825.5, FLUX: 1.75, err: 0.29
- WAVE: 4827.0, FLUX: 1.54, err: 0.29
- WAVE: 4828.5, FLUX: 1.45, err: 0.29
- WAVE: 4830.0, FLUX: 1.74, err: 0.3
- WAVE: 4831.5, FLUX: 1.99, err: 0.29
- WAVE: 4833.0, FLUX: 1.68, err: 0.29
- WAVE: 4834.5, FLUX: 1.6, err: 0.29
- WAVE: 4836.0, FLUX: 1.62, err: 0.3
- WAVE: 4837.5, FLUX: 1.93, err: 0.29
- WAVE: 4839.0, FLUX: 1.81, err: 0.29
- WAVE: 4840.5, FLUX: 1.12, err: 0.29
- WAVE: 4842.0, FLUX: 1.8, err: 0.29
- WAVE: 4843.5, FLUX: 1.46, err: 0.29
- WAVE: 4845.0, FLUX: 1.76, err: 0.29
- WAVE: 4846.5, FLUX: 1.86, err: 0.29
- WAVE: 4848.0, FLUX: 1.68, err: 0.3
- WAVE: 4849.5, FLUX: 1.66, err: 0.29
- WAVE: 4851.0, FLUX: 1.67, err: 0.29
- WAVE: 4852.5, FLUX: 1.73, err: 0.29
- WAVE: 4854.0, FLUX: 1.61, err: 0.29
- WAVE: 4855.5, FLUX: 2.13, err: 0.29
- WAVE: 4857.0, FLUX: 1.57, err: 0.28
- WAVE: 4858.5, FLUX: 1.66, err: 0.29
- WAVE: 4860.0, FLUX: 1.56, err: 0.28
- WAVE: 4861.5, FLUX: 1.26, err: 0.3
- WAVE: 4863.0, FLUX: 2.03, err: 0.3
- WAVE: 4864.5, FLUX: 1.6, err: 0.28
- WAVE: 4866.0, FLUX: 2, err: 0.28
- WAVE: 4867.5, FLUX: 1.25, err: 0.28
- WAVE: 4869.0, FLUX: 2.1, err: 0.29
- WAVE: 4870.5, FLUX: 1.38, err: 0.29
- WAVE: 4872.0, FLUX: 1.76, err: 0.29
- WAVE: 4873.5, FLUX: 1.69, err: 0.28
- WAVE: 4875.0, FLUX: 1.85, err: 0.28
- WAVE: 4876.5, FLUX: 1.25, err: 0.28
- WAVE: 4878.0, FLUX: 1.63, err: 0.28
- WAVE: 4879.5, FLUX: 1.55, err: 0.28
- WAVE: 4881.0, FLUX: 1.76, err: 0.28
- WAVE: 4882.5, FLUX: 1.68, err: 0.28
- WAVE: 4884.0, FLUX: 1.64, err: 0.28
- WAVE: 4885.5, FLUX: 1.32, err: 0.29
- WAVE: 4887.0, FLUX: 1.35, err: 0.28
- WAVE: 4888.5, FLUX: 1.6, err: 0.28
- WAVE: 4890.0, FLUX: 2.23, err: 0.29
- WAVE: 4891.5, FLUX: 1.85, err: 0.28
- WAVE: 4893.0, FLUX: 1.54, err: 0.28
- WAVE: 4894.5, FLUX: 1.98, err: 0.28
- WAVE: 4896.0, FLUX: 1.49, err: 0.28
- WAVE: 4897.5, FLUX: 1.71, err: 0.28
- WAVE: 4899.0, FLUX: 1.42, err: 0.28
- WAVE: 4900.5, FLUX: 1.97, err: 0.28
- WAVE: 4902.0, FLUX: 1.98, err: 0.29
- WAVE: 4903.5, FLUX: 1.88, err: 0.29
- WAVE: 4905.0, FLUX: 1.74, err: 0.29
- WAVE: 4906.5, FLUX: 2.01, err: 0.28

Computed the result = 2.03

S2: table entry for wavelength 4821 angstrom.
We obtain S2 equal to 2.1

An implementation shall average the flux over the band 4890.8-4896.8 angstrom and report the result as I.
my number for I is 1.71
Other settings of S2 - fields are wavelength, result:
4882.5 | 1.68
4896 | 1.49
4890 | 2.23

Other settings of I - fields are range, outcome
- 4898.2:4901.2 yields 1.69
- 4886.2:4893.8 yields 1.71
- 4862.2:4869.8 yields 1.79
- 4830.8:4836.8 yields 1.72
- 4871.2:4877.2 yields 1.64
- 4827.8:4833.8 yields 1.72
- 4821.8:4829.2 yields 1.73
